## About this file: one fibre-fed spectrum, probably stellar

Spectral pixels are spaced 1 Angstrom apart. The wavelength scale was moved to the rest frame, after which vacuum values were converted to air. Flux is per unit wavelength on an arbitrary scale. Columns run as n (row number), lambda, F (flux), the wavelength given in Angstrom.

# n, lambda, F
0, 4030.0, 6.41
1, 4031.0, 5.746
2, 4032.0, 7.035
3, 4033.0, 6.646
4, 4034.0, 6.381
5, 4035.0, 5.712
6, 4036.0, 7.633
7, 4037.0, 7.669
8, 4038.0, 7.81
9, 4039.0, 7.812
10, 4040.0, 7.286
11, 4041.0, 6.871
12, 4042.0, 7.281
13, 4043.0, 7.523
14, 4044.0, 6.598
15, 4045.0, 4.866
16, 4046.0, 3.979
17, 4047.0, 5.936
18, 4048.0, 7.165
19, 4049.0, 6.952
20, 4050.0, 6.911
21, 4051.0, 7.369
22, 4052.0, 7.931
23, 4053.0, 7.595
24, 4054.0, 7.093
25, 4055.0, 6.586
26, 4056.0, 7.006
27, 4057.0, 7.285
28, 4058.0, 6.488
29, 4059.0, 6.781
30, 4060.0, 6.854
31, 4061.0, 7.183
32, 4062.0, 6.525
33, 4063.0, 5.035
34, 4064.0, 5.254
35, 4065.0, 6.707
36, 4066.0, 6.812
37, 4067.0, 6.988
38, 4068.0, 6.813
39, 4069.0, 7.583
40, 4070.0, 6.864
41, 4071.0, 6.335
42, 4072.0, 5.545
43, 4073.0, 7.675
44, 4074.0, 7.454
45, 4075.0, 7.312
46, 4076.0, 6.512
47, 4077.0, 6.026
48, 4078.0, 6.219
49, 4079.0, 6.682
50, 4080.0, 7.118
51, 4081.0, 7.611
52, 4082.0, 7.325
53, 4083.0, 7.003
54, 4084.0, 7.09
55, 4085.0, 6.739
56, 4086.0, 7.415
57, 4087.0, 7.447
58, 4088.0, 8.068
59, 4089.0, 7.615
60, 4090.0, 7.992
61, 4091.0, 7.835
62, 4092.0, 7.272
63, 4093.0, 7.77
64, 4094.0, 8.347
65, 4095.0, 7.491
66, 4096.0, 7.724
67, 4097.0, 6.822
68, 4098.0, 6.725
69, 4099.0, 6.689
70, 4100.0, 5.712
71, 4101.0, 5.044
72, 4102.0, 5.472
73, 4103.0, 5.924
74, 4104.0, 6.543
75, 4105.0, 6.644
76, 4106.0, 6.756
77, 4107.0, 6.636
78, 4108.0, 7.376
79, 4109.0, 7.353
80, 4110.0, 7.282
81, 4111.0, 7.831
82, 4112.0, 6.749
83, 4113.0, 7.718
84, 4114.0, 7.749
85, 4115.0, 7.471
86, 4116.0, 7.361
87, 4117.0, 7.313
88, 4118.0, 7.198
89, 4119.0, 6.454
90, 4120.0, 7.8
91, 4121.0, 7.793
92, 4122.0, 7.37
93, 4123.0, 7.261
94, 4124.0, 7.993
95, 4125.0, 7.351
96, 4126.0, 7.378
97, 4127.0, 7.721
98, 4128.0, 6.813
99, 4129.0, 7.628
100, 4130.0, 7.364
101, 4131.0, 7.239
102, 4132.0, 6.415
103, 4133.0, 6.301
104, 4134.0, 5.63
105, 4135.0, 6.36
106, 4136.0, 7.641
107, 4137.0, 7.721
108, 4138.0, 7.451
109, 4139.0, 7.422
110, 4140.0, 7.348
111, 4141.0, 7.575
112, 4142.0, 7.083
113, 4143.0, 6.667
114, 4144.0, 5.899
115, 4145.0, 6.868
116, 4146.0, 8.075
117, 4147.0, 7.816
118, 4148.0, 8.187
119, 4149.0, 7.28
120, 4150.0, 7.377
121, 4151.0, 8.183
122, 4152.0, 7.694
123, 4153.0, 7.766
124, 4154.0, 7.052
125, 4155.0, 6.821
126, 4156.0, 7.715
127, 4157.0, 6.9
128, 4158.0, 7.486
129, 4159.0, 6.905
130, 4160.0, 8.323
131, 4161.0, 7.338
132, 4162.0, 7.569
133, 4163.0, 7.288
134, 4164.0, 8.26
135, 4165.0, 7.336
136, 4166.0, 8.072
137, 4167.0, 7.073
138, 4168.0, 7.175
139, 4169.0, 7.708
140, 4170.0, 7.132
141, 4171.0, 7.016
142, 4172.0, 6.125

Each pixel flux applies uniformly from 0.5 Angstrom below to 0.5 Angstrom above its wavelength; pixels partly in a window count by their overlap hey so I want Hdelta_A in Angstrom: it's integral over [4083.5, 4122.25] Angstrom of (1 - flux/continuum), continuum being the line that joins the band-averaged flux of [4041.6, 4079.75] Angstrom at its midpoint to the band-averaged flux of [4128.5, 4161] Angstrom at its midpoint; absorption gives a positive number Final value -1.0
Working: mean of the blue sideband 6.68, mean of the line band 7.14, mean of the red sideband 7.26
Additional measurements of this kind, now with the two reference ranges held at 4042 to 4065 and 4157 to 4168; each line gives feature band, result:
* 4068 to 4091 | -0.9 Angstrom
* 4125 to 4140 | 0.4 Angstrom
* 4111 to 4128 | -0.6 Angstrom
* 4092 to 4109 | 0.6 Angstrom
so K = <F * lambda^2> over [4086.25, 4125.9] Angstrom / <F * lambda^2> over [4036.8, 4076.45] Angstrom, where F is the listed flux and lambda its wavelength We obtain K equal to 1.08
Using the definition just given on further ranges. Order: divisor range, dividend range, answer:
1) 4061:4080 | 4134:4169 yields 1.16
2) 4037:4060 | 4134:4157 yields 1.11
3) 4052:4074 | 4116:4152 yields 1.11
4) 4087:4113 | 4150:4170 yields 1.10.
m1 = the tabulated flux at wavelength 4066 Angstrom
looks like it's 6.812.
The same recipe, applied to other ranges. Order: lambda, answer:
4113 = 7.718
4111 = 7.831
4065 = 6.707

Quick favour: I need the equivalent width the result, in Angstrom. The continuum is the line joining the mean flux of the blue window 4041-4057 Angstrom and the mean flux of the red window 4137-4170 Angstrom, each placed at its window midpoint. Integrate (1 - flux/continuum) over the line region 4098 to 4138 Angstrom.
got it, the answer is 1.1 Angstrom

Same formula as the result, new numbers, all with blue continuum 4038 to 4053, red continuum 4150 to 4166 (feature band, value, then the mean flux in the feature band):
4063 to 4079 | 0.81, 6.62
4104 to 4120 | 0.09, 7.19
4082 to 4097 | -0.92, 7.53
